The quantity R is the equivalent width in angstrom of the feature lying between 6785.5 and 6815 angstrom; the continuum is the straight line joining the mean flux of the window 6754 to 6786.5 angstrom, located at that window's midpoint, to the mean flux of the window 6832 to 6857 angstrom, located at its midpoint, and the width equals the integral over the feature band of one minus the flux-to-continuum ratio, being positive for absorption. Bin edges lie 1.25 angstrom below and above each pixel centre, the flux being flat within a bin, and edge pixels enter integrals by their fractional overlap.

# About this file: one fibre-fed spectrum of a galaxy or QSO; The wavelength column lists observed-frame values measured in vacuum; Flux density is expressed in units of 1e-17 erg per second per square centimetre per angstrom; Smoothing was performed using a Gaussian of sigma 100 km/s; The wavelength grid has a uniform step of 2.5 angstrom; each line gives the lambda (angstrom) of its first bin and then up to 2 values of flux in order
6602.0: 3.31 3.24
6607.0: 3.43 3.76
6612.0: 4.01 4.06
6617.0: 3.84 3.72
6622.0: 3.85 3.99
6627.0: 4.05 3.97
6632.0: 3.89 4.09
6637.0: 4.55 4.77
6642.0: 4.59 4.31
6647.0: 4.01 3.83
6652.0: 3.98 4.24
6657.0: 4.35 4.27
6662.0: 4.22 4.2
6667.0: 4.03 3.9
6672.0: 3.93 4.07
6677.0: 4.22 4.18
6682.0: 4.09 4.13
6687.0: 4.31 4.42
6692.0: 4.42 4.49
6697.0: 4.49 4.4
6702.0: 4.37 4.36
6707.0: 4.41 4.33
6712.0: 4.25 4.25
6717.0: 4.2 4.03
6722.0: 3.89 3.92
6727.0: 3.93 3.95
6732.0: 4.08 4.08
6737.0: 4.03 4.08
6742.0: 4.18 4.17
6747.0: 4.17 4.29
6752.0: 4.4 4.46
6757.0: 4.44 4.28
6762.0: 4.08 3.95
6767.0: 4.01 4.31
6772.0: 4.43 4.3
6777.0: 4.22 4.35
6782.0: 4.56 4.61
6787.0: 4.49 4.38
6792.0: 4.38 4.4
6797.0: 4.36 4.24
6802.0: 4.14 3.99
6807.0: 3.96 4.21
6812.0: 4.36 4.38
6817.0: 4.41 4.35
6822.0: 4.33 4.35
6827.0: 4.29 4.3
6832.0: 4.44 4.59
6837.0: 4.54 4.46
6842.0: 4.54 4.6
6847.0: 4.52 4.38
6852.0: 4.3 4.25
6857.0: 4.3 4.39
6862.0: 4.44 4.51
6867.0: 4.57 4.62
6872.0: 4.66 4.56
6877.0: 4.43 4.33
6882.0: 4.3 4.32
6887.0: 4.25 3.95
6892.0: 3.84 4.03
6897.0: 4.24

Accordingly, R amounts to 0.6 angstrom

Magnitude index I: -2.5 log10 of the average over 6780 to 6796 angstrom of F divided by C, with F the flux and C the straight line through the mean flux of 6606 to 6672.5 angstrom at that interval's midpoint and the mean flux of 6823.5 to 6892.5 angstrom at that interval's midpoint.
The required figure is -0.04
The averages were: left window 4.07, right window 4.4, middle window 4.46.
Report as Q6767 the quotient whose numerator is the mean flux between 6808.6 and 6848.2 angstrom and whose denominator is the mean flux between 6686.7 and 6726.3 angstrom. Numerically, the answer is 1.0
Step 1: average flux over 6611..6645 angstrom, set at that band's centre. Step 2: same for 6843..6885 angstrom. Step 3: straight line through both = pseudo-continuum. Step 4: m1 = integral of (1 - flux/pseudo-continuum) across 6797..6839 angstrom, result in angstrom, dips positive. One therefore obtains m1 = 0.67 angstrom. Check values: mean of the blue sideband 4.12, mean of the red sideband 4.44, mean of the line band 4.31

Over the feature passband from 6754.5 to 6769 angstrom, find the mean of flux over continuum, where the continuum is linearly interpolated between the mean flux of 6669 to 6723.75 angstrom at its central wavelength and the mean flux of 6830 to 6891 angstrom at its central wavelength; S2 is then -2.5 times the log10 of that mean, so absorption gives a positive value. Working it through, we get 0.03 mag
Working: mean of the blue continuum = 4.24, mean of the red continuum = 4.42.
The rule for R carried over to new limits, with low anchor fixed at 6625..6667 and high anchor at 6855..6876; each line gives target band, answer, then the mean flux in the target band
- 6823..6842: 0.1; 4.43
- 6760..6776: 0.7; 4.19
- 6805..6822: 0.6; 4.27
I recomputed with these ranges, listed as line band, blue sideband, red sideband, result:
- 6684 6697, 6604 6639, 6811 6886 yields -0.078 mag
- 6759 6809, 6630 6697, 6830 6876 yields 0.028 mag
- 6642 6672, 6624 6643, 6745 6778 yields 0.029 mag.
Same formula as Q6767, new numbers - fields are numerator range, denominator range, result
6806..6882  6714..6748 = 1.09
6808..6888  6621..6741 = 1.06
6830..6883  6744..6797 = 1.03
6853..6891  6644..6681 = 1.07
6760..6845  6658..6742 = 1.04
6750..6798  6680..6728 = 1.02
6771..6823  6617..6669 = 1.05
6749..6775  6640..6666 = 1.01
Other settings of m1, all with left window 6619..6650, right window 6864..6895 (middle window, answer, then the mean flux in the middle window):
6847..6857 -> 0.0 angstrom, 4.33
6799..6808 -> 0.4 angstrom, 4.07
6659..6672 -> 0.2 angstrom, 4.1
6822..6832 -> -0.1 angstrom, 4.33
